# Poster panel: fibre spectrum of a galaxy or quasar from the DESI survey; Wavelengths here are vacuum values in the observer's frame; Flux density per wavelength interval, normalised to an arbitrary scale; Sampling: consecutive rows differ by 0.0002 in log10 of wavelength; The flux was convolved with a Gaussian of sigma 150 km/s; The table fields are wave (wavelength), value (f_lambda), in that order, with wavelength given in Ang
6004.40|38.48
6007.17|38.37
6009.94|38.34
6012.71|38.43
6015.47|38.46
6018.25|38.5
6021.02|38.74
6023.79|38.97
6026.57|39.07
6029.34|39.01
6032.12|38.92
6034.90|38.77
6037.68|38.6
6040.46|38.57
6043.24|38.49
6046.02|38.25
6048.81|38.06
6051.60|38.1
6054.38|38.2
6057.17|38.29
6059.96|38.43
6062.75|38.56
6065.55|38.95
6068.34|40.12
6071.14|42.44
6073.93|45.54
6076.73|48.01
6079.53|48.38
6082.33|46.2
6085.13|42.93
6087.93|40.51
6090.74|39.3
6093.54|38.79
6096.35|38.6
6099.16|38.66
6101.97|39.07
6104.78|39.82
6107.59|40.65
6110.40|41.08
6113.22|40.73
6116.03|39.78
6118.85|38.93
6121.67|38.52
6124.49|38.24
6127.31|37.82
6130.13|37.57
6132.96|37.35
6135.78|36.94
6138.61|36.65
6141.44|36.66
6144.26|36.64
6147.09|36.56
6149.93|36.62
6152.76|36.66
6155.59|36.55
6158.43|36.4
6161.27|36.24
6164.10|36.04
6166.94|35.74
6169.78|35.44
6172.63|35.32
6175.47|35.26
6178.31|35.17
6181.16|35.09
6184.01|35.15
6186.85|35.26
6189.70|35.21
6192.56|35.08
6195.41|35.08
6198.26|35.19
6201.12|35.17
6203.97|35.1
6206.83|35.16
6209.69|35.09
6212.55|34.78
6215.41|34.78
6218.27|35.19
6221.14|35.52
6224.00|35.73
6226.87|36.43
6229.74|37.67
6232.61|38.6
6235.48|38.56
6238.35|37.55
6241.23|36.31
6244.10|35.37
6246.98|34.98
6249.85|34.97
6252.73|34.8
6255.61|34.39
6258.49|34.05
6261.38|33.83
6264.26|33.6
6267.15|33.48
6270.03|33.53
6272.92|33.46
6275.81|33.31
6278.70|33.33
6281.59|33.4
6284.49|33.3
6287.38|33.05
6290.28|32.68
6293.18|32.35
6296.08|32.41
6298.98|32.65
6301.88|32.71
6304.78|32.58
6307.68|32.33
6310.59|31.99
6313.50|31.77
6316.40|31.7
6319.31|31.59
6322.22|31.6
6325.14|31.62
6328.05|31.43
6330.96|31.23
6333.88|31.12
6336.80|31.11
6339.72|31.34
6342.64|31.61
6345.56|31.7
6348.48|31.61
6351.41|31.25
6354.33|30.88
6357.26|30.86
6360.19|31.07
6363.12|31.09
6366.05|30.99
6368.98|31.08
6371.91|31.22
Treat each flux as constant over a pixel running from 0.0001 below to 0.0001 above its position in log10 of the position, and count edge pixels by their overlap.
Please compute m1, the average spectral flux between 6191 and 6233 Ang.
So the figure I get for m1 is 35.6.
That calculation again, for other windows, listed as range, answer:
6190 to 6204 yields 35.1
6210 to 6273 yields 35.4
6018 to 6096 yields 40.3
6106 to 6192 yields 37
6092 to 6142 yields 38.7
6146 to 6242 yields 35.9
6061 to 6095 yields 42.4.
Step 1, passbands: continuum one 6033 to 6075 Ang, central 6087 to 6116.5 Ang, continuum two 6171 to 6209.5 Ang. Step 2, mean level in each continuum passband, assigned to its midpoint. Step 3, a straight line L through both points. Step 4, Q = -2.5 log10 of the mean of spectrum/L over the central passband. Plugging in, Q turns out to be -0.05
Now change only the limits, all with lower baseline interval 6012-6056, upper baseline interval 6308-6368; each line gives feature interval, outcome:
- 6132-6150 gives -0.02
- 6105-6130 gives -0.08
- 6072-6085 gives -0.23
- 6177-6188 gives 0.00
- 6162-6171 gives -0.01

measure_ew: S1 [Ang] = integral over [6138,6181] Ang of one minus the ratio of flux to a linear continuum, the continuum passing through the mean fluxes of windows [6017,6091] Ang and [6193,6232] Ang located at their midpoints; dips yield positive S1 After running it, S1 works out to 1.20 Ang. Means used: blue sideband 40.3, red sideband 35.5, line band 36.1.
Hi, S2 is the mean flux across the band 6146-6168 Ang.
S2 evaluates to 36.4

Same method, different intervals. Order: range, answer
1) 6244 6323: 33.2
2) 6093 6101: 38.7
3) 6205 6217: 35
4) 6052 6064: 38.4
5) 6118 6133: 38.1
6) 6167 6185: 35.3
